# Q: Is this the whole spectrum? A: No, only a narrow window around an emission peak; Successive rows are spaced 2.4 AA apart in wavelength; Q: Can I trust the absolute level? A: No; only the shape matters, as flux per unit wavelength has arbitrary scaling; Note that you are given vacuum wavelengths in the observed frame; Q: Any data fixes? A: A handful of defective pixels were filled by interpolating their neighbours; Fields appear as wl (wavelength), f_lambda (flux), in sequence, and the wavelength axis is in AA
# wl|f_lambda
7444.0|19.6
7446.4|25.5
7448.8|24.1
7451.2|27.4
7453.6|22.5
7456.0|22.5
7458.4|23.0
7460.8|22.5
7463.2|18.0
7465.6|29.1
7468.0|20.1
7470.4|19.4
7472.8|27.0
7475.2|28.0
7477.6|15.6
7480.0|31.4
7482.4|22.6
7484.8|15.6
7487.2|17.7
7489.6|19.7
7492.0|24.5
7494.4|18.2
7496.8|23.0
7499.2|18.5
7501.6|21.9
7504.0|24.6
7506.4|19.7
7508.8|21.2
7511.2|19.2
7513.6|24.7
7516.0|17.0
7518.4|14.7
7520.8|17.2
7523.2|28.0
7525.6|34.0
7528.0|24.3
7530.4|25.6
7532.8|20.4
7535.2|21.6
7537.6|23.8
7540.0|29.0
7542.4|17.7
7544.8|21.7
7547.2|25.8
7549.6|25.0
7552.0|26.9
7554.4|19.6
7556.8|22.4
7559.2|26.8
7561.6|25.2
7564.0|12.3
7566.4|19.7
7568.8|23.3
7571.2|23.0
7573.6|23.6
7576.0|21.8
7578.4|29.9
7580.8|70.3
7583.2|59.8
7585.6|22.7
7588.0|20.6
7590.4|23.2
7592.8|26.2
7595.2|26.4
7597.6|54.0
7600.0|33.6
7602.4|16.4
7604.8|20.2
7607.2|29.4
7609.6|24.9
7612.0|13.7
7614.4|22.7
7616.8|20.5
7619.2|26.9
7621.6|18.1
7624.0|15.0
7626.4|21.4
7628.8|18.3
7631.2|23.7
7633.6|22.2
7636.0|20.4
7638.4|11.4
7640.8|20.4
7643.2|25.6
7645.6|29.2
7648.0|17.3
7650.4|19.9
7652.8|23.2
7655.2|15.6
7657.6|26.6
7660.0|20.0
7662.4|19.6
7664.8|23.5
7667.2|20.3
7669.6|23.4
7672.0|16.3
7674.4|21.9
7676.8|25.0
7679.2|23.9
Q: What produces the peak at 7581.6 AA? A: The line [S II]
